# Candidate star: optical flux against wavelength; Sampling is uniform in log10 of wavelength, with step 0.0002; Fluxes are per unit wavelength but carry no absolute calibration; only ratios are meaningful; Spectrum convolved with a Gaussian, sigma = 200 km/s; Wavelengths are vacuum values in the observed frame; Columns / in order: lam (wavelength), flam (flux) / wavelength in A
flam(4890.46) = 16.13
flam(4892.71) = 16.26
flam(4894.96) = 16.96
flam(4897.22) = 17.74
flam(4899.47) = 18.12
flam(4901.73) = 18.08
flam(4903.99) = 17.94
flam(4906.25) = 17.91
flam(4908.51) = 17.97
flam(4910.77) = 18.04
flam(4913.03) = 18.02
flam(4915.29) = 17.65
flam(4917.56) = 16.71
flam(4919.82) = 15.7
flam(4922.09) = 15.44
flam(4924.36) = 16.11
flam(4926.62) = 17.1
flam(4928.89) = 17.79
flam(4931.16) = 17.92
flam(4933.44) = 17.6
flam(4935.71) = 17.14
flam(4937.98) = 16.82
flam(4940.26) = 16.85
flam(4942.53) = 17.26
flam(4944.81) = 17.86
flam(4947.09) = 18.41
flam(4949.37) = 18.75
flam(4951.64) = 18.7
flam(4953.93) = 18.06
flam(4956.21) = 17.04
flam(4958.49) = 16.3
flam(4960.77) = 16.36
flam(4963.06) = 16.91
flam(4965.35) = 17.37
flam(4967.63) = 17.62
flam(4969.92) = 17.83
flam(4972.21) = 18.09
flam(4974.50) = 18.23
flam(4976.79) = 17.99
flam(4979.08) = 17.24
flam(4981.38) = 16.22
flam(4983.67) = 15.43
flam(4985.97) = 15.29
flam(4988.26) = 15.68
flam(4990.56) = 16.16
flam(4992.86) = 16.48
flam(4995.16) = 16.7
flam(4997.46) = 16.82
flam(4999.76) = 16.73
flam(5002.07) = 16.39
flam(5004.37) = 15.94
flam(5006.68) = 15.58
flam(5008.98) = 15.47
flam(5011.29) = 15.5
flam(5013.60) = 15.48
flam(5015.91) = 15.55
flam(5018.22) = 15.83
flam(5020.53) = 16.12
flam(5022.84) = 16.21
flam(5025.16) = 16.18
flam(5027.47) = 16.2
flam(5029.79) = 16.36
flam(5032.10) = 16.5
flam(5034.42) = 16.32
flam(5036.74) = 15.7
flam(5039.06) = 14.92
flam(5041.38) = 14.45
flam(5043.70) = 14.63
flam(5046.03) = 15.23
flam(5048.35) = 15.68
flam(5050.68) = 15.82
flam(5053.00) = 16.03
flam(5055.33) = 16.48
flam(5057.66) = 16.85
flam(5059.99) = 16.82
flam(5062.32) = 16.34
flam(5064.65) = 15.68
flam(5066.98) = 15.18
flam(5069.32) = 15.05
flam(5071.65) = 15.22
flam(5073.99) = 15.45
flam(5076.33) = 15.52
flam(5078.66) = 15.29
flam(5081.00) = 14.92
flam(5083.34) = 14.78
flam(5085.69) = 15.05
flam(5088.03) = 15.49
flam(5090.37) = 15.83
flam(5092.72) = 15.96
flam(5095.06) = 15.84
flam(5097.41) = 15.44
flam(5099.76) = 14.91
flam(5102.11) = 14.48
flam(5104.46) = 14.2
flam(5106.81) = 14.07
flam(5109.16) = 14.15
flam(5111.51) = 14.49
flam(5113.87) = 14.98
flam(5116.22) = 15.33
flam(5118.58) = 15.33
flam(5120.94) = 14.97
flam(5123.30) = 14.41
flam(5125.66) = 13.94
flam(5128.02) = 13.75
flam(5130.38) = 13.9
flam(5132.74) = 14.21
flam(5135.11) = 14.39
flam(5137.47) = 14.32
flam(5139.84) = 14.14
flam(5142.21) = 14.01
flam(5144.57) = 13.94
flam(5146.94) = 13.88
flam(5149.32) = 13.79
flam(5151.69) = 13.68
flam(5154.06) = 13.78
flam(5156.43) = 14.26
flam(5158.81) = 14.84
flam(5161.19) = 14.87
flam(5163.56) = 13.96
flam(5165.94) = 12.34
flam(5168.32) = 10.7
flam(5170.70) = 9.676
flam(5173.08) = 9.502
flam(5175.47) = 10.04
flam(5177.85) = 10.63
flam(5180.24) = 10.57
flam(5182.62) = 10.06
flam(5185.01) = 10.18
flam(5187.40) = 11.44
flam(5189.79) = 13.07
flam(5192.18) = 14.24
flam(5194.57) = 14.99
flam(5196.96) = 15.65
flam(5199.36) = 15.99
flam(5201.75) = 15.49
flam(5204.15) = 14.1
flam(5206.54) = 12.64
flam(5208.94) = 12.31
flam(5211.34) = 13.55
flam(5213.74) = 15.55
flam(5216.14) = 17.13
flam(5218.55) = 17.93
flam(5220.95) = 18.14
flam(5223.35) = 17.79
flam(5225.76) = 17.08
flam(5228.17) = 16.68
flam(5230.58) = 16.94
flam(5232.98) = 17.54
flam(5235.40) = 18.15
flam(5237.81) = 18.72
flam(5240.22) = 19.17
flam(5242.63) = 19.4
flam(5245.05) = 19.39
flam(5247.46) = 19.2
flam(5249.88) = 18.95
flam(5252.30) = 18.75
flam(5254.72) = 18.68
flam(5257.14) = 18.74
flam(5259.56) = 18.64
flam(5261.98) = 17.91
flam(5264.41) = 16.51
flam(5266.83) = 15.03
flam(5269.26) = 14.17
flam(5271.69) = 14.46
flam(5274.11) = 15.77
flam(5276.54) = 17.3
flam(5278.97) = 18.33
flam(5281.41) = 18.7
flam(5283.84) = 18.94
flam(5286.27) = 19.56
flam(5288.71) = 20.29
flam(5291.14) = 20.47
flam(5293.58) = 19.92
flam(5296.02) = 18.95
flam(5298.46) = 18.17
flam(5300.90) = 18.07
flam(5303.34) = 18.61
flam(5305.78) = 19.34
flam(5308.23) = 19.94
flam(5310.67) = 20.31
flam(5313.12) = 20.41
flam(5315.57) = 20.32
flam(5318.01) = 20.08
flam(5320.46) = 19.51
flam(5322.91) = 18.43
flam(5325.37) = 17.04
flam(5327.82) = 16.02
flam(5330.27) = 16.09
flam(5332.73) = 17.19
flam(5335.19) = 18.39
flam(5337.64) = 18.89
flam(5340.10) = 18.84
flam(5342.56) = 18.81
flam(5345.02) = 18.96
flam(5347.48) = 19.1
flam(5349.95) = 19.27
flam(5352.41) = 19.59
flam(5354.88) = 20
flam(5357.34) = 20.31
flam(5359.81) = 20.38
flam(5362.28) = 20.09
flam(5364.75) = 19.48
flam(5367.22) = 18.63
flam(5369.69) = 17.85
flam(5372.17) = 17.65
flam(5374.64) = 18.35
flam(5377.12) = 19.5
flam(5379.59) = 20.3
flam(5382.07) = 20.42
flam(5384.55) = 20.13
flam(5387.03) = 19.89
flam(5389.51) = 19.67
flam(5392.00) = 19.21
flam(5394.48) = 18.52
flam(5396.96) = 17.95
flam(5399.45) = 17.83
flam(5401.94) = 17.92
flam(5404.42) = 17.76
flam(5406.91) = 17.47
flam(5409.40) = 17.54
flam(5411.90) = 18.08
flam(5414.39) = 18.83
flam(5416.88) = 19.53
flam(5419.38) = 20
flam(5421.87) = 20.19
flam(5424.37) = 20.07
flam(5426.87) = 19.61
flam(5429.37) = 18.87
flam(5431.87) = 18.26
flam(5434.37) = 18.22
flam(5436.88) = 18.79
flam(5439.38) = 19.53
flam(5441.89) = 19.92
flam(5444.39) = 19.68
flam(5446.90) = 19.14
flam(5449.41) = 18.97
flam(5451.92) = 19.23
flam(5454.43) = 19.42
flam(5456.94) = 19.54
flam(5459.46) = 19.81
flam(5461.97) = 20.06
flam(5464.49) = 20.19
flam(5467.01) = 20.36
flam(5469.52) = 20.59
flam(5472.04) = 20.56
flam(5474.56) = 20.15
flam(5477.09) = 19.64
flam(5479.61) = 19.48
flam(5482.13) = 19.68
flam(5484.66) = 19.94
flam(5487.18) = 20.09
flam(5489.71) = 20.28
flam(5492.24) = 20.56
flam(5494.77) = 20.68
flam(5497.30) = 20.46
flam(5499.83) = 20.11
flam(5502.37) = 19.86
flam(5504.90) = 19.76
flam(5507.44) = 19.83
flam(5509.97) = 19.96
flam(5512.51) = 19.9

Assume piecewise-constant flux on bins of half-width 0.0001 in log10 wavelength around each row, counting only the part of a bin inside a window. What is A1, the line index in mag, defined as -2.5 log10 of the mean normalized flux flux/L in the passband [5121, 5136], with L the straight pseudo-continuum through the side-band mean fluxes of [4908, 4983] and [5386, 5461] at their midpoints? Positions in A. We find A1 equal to 0.26 mag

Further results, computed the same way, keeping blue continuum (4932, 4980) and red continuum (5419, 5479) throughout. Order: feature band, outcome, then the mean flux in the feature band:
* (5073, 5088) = 0.19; 15.2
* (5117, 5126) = 0.23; 14.7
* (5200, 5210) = 0.32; 13.8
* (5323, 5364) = 0.03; 18.7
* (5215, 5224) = 0.05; 17.8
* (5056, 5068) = 0.11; 16.2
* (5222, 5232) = 0.09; 17.2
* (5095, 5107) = 0.22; 14.8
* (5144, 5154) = 0.31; 13.8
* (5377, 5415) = 0.03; 18.8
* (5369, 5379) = 0.05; 18.5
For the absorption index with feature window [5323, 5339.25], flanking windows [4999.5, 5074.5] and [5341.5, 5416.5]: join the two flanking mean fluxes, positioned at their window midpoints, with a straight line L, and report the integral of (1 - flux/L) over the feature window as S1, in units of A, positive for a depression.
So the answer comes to 1.01 A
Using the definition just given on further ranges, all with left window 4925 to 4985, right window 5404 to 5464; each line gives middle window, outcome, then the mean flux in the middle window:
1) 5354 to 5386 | -0.9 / 19.5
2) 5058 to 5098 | 5.1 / 15.5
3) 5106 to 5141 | 7.0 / 14.4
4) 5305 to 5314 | -0.6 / 20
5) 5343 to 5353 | -0.2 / 19.2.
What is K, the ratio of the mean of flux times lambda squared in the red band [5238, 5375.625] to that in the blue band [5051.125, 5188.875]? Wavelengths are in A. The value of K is 1.4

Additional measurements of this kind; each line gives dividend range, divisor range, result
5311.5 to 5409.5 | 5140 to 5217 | 1.54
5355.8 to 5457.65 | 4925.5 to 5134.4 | 1.38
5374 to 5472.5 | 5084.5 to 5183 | 1.56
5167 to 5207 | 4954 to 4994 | 0.79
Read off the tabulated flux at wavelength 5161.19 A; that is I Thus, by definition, 14.87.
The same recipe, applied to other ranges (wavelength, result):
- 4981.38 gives 16.22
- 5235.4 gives 18.15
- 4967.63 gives 17.62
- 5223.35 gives 17.79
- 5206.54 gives 12.64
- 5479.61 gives 19.48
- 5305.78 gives 19.34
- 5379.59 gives 20.3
